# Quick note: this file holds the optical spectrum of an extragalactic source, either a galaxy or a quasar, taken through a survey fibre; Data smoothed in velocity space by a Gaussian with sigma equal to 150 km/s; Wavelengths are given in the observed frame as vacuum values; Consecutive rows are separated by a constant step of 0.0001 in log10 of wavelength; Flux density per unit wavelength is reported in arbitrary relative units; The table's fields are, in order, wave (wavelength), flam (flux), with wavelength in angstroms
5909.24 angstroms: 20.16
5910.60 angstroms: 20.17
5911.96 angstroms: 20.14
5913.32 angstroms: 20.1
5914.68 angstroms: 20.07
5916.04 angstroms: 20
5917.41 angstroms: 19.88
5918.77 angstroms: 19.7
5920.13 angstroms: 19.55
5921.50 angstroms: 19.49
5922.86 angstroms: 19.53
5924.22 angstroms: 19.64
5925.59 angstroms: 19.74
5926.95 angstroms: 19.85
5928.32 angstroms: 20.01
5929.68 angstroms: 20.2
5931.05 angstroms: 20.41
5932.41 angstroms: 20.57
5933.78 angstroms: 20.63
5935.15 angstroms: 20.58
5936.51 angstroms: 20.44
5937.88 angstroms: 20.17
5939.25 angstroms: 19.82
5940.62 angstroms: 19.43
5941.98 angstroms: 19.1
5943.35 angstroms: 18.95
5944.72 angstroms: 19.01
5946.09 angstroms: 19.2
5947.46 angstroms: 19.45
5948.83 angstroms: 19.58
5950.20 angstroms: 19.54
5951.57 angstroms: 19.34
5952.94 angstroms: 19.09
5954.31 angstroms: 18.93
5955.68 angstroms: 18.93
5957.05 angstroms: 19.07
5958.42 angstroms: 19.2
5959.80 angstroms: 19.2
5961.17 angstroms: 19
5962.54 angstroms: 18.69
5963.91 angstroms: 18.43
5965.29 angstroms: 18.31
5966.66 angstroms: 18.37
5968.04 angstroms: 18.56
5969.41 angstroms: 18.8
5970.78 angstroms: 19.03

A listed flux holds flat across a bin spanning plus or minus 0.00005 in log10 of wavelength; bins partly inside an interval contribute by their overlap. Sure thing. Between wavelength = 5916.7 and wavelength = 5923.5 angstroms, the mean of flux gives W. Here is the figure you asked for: 19.6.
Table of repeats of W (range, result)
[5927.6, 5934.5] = 20.3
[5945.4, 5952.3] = 19.4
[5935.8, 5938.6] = 20.3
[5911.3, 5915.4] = 20.1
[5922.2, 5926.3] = 19.7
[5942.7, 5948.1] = 19.1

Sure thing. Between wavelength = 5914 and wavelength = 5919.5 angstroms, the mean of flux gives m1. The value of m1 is 19.9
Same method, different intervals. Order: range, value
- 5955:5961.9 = 19.1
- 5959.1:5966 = 18.7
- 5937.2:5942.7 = 19.6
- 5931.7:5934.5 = 20.6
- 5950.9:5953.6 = 19.2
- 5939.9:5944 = 19.2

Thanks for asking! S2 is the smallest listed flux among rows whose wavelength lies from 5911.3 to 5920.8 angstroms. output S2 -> 19.55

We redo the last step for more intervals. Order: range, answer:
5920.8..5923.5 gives 19.49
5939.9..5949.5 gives 18.95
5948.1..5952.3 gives 19.34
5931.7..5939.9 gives 19.82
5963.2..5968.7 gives 18.31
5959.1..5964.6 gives 18.43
